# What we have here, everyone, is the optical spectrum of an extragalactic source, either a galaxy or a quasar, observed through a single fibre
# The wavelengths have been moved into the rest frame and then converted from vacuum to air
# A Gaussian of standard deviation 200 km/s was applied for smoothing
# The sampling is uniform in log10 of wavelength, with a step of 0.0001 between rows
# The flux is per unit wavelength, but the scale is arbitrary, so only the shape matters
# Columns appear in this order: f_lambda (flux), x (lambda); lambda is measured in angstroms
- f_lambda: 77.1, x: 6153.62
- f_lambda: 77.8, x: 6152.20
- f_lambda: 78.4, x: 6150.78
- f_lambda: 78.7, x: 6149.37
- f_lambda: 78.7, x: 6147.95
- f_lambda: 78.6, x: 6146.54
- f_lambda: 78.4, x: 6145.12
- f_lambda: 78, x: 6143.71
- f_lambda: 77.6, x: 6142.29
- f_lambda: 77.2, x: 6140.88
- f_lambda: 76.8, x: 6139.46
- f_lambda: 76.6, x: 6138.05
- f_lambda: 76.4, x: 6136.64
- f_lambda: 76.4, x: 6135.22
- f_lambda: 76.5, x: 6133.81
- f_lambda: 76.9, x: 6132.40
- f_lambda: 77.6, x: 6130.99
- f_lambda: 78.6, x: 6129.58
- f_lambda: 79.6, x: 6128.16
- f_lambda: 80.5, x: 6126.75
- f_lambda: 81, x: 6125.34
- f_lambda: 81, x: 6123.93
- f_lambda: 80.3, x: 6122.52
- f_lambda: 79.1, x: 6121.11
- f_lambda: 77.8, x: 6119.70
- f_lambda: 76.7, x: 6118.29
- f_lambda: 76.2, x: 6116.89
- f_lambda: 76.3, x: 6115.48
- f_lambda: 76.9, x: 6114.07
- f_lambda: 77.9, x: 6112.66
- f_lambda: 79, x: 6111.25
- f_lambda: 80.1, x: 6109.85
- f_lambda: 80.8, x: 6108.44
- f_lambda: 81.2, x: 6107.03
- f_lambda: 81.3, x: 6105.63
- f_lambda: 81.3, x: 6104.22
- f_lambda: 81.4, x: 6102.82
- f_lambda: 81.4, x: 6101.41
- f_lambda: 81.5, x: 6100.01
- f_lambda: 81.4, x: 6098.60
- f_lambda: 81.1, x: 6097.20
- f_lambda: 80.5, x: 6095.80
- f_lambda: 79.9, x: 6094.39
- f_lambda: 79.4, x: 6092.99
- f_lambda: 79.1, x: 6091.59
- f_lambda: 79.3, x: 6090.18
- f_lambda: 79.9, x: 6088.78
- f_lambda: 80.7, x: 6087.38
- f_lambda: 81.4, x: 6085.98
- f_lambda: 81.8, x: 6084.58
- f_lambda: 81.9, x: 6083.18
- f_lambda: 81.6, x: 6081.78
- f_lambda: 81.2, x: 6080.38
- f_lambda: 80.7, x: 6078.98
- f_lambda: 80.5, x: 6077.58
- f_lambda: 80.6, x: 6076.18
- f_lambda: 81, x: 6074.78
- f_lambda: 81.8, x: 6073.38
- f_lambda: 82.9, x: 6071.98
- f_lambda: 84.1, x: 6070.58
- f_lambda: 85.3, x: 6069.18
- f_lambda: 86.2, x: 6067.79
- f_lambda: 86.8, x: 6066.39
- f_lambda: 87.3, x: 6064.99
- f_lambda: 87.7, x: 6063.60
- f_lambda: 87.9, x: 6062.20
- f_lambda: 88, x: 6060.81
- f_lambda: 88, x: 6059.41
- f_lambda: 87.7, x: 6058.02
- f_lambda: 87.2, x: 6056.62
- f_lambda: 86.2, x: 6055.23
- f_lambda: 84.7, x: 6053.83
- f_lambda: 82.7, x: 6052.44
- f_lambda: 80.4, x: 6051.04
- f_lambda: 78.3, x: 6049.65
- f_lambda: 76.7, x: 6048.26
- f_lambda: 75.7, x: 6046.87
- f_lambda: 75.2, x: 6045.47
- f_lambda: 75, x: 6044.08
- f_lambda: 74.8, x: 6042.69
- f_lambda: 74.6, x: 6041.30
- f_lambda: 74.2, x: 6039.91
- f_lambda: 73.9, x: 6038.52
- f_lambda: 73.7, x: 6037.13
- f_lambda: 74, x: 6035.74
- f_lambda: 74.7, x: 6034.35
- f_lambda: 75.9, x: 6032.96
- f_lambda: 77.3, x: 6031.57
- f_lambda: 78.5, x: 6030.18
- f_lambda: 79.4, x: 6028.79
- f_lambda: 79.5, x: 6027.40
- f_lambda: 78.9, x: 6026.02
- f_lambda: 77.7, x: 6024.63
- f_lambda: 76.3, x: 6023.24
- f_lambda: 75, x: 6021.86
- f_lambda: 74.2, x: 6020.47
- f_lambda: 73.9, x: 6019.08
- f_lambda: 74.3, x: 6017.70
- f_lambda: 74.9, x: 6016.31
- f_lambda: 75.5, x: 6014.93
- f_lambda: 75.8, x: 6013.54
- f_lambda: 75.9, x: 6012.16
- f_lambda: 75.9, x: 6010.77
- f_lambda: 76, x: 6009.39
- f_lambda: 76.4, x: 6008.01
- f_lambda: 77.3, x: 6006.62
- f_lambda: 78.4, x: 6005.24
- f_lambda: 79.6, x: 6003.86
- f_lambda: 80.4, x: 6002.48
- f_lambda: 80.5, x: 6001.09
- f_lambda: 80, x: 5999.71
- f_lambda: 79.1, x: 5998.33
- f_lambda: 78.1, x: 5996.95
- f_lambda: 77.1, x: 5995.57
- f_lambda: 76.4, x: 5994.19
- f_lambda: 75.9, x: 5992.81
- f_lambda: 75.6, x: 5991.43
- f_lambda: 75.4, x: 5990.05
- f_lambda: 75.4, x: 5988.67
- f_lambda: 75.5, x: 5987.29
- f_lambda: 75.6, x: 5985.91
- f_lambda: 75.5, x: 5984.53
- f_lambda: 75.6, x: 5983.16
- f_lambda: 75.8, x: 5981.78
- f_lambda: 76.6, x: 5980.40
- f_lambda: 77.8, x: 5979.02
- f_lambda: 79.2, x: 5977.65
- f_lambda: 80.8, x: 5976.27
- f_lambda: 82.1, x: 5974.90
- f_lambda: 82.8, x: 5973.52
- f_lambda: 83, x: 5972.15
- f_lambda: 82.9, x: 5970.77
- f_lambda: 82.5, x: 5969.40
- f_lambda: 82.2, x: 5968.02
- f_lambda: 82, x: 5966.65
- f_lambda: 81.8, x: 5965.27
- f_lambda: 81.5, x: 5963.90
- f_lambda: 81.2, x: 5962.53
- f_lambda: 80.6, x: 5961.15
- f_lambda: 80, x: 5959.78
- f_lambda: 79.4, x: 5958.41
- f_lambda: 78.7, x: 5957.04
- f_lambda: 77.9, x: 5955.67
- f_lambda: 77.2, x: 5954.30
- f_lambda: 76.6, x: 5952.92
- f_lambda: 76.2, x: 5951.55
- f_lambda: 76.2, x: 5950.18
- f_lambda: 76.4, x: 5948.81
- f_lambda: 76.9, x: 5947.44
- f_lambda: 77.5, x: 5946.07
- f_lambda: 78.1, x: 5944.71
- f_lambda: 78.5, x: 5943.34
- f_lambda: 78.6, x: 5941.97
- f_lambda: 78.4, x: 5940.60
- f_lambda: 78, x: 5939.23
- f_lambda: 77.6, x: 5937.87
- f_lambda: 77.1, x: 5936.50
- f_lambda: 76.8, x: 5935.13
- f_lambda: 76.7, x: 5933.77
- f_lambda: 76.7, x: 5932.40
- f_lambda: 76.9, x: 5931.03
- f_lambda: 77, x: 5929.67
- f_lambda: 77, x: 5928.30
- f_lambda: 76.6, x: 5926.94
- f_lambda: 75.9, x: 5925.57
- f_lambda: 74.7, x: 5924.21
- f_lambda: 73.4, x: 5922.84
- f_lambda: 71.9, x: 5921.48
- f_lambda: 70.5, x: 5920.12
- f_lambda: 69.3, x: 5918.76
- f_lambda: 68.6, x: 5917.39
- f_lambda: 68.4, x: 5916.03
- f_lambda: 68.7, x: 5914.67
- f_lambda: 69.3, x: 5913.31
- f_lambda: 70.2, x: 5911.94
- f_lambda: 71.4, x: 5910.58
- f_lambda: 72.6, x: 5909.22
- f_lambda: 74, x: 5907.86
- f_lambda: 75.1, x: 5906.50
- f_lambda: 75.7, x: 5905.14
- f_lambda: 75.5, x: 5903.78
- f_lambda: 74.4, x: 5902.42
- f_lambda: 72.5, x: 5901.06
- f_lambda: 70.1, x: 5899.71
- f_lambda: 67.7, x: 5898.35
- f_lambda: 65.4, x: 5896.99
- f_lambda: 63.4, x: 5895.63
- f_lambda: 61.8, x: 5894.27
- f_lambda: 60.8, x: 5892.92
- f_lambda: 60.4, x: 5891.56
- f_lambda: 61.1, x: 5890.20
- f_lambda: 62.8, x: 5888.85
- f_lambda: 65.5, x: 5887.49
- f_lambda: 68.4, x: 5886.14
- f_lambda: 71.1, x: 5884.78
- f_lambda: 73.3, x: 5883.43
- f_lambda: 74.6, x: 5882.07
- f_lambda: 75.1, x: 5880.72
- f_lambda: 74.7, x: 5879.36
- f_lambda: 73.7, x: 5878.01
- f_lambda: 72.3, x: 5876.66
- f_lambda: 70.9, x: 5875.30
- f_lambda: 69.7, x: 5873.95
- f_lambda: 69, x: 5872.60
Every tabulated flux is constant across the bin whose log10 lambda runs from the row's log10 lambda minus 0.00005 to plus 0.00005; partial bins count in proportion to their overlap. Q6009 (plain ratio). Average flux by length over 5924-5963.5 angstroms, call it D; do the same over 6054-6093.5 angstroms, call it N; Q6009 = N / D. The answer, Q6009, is 1.08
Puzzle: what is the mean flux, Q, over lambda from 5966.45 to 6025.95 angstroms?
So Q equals 77.7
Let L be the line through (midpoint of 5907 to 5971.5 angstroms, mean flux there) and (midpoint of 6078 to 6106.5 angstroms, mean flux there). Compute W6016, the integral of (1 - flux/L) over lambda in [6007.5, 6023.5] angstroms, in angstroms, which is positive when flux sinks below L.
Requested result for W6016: 0.7 angstroms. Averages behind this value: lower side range 76.4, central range 75.3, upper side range 80.9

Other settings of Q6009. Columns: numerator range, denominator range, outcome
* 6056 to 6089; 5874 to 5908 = 1.21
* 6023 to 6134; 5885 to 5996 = 1.07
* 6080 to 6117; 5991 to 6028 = 1.04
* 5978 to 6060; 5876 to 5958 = 1.06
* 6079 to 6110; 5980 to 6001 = 1.06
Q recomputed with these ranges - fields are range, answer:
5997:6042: 76.6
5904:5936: 73.4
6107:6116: 78.7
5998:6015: 77.8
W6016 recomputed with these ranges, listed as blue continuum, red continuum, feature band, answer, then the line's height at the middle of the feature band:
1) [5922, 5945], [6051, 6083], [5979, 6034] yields 2.8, 81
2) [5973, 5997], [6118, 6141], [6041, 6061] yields -0.8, 77.7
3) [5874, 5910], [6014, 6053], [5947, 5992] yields -3.3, 73.3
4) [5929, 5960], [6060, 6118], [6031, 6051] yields 1.2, 80.2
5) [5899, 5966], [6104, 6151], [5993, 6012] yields -0.3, 76.6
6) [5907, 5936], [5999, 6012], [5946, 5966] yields -0.9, 75.2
